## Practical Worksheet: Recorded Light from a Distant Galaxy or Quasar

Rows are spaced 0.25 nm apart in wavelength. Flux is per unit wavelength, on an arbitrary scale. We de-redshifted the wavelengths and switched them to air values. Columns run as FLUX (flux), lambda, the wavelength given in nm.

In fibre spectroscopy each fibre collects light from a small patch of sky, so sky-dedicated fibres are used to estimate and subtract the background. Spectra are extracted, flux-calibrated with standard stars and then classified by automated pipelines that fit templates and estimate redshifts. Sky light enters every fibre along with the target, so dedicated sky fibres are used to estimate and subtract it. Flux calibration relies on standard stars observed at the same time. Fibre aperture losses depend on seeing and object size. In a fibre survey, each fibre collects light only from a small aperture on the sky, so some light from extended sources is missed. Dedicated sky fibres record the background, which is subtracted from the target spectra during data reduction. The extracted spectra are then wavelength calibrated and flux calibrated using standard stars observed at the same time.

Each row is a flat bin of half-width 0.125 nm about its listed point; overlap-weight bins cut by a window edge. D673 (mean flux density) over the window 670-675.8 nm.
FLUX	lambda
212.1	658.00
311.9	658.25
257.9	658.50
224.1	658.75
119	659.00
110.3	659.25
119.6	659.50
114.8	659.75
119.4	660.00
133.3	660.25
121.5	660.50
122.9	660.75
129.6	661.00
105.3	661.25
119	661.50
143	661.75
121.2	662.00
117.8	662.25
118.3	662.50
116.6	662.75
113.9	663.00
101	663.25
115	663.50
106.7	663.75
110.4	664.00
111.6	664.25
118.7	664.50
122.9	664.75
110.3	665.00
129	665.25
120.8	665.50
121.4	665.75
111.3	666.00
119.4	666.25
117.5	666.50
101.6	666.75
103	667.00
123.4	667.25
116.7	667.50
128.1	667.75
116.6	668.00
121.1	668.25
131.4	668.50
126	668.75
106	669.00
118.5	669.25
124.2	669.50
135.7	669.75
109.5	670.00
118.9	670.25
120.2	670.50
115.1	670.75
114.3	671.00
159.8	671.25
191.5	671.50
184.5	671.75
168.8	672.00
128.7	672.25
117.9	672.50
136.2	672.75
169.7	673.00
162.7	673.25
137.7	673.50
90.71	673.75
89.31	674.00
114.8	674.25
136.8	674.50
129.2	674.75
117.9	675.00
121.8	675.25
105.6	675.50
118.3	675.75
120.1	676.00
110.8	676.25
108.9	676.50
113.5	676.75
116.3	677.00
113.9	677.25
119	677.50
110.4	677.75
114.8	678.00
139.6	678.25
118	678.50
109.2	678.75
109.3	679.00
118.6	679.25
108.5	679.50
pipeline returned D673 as 132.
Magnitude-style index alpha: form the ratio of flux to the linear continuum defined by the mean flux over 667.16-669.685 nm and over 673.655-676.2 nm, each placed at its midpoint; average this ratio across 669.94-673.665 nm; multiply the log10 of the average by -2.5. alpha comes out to -0.21 mag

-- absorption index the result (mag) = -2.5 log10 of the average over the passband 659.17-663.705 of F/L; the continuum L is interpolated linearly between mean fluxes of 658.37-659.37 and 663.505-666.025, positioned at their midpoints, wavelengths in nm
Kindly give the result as 0.257 mag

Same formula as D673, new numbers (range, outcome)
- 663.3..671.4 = 119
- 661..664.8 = 116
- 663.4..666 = 116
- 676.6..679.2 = 116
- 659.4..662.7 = 122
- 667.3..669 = 122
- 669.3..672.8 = 137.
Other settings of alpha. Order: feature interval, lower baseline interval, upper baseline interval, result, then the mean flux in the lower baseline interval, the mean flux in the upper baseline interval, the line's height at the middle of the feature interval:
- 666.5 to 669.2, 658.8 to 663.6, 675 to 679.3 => 0.01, 121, 116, 119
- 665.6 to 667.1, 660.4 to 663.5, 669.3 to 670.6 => 0.07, 119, 122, 120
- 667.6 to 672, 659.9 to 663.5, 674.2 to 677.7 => -0.11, 120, 118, 119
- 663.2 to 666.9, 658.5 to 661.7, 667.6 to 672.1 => 0.16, 134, 132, 133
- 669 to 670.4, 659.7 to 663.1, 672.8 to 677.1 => 0.01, 121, 122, 122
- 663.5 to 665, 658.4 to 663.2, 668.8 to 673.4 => 0.18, 132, 138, 134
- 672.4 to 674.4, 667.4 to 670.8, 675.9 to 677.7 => -0.09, 121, 114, 117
